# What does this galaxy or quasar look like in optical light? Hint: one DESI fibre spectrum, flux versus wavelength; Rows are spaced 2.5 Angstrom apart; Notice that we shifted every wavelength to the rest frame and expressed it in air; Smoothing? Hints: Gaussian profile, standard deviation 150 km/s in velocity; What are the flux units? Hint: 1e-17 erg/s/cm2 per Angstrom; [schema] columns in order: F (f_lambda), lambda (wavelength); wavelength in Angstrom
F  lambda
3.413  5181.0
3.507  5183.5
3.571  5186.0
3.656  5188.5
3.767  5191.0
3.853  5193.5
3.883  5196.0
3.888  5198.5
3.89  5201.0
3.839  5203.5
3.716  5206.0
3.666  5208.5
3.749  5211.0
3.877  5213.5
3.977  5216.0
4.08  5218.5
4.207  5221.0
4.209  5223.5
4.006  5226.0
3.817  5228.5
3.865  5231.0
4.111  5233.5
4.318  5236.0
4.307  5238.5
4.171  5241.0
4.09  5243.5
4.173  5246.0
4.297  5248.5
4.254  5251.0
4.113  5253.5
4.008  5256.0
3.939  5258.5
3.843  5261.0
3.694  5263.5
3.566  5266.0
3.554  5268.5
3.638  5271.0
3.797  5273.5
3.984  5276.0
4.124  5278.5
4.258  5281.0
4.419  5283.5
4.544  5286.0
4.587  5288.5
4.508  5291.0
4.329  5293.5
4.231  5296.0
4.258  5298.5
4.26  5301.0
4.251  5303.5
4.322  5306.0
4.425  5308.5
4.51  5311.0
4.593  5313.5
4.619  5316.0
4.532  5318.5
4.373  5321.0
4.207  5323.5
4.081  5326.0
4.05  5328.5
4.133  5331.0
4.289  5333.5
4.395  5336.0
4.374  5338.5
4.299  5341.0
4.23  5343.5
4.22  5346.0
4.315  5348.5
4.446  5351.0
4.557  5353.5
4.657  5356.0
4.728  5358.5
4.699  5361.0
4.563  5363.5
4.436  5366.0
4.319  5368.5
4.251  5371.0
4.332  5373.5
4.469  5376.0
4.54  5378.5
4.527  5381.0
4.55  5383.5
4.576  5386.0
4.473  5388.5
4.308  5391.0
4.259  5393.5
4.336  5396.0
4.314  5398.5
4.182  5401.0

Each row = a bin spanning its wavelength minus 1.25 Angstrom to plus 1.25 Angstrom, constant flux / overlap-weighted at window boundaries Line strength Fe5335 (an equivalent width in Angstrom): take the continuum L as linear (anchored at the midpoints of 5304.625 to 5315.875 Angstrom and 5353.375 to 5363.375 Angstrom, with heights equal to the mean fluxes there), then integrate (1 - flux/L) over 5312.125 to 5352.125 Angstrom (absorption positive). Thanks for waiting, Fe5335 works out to 2.1 Angstrom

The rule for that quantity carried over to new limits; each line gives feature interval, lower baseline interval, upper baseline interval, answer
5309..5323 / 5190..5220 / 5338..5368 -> -0.64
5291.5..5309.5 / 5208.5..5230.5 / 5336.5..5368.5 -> -0.17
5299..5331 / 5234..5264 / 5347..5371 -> 0.05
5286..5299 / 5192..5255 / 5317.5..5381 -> -0.59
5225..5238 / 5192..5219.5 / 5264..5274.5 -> -0.95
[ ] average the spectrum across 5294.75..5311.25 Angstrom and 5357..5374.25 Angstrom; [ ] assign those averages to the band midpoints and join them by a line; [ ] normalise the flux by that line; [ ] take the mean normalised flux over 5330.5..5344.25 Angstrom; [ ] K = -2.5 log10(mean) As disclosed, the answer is 0.03 mag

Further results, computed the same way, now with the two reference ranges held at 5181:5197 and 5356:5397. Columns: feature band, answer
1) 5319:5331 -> 0.01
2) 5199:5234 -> -0.04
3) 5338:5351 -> 0.01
